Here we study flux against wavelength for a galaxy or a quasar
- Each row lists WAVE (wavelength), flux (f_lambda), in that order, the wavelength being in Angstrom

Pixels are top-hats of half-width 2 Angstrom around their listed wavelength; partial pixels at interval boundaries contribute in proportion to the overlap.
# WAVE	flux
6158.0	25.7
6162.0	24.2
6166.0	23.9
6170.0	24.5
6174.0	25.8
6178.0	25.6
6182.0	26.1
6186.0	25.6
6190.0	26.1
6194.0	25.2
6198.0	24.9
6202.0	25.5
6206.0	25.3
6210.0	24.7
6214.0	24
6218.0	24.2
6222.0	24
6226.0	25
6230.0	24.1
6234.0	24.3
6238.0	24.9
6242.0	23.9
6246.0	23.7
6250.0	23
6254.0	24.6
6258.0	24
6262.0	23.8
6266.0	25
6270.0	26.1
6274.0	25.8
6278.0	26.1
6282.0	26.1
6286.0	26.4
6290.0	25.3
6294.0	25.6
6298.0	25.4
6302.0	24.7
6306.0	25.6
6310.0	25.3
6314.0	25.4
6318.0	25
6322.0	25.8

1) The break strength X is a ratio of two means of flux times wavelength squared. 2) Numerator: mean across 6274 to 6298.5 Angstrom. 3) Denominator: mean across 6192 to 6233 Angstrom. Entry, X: 1.1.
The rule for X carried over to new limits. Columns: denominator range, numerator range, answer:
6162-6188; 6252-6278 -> 1.02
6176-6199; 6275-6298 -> 1.04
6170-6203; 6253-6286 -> 1.02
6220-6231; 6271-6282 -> 1.08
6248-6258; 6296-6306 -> 1.07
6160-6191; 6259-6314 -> 1.05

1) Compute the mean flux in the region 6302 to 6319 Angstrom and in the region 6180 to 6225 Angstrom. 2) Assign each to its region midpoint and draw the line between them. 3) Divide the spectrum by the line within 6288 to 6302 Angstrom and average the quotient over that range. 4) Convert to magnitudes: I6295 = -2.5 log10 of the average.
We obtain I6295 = 0.00 mag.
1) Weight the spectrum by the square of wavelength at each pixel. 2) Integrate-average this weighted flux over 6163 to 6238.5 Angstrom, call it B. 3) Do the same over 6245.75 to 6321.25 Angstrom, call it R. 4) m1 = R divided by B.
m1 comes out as 1.0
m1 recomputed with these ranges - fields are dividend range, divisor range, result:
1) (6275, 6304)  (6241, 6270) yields 1.07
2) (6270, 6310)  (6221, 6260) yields 1.08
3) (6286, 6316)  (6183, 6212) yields 1.04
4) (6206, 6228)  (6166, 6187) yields 0.98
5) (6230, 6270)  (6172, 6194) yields 0.96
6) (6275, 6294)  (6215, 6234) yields 1.09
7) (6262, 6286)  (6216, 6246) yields 1.07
